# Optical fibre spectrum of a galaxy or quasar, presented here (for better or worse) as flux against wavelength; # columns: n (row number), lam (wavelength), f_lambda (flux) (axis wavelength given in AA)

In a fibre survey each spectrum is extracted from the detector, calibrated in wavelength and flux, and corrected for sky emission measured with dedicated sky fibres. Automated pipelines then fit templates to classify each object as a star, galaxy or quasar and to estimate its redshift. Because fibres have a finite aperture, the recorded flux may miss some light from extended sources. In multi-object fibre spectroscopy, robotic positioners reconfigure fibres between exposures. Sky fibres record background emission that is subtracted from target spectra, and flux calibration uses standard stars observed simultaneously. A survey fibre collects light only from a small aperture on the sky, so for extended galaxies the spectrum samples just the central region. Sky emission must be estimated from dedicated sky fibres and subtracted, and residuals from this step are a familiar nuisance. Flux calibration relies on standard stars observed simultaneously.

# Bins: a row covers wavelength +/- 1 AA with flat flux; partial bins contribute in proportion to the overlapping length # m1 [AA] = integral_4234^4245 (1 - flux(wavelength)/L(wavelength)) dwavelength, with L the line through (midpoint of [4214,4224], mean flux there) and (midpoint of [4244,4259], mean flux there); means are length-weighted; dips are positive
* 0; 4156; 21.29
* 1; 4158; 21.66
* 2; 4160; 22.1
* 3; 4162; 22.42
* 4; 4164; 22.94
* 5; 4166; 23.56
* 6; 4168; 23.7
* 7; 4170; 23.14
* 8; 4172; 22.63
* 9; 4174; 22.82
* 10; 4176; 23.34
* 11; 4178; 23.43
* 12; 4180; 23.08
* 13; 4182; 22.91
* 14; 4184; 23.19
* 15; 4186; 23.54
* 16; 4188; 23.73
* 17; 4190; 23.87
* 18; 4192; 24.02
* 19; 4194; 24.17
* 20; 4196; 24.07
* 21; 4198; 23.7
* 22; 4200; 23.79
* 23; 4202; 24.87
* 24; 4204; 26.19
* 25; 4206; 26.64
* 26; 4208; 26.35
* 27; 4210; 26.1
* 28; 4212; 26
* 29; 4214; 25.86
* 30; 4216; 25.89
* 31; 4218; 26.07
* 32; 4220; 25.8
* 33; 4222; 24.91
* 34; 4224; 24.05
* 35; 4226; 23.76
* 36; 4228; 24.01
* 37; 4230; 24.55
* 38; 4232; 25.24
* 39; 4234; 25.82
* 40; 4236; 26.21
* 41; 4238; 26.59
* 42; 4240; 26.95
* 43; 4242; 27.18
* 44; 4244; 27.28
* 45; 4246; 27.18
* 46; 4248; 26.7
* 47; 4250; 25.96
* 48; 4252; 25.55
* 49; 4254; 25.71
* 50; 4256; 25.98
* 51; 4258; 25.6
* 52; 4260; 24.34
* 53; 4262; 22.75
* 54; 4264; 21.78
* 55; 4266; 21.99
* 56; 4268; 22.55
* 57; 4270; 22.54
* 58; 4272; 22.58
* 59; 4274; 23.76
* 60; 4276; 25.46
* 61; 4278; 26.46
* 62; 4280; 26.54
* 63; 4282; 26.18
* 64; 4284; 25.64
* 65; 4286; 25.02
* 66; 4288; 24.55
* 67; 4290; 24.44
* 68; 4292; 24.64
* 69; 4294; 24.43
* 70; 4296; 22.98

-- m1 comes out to -0.3 AA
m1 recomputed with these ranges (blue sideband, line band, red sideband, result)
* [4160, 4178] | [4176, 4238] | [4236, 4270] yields -1.84 AA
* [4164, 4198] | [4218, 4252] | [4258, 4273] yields -3.99 AA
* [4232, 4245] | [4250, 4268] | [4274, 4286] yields 1.35 AA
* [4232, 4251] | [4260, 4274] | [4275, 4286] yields 1.91 AA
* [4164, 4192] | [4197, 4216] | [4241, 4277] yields -1.36 AA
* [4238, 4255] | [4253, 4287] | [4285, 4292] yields 1.44 AA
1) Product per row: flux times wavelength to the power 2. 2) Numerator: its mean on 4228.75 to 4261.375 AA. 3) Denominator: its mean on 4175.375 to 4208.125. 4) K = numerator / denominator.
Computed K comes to 1.11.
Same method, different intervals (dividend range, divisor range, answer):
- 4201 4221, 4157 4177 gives 1.16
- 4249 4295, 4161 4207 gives 1.08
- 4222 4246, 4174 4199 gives 1.11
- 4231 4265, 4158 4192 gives 1.15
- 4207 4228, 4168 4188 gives 1.12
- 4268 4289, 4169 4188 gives 1.12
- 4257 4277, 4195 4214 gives 0.95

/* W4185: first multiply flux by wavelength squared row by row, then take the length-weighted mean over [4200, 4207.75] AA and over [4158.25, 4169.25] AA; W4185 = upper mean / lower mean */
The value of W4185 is 1.14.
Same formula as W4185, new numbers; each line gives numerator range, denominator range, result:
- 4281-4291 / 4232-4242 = 0.98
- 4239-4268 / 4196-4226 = 1.02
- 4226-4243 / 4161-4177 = 1.15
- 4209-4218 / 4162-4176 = 1.15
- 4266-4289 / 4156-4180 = 1.13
